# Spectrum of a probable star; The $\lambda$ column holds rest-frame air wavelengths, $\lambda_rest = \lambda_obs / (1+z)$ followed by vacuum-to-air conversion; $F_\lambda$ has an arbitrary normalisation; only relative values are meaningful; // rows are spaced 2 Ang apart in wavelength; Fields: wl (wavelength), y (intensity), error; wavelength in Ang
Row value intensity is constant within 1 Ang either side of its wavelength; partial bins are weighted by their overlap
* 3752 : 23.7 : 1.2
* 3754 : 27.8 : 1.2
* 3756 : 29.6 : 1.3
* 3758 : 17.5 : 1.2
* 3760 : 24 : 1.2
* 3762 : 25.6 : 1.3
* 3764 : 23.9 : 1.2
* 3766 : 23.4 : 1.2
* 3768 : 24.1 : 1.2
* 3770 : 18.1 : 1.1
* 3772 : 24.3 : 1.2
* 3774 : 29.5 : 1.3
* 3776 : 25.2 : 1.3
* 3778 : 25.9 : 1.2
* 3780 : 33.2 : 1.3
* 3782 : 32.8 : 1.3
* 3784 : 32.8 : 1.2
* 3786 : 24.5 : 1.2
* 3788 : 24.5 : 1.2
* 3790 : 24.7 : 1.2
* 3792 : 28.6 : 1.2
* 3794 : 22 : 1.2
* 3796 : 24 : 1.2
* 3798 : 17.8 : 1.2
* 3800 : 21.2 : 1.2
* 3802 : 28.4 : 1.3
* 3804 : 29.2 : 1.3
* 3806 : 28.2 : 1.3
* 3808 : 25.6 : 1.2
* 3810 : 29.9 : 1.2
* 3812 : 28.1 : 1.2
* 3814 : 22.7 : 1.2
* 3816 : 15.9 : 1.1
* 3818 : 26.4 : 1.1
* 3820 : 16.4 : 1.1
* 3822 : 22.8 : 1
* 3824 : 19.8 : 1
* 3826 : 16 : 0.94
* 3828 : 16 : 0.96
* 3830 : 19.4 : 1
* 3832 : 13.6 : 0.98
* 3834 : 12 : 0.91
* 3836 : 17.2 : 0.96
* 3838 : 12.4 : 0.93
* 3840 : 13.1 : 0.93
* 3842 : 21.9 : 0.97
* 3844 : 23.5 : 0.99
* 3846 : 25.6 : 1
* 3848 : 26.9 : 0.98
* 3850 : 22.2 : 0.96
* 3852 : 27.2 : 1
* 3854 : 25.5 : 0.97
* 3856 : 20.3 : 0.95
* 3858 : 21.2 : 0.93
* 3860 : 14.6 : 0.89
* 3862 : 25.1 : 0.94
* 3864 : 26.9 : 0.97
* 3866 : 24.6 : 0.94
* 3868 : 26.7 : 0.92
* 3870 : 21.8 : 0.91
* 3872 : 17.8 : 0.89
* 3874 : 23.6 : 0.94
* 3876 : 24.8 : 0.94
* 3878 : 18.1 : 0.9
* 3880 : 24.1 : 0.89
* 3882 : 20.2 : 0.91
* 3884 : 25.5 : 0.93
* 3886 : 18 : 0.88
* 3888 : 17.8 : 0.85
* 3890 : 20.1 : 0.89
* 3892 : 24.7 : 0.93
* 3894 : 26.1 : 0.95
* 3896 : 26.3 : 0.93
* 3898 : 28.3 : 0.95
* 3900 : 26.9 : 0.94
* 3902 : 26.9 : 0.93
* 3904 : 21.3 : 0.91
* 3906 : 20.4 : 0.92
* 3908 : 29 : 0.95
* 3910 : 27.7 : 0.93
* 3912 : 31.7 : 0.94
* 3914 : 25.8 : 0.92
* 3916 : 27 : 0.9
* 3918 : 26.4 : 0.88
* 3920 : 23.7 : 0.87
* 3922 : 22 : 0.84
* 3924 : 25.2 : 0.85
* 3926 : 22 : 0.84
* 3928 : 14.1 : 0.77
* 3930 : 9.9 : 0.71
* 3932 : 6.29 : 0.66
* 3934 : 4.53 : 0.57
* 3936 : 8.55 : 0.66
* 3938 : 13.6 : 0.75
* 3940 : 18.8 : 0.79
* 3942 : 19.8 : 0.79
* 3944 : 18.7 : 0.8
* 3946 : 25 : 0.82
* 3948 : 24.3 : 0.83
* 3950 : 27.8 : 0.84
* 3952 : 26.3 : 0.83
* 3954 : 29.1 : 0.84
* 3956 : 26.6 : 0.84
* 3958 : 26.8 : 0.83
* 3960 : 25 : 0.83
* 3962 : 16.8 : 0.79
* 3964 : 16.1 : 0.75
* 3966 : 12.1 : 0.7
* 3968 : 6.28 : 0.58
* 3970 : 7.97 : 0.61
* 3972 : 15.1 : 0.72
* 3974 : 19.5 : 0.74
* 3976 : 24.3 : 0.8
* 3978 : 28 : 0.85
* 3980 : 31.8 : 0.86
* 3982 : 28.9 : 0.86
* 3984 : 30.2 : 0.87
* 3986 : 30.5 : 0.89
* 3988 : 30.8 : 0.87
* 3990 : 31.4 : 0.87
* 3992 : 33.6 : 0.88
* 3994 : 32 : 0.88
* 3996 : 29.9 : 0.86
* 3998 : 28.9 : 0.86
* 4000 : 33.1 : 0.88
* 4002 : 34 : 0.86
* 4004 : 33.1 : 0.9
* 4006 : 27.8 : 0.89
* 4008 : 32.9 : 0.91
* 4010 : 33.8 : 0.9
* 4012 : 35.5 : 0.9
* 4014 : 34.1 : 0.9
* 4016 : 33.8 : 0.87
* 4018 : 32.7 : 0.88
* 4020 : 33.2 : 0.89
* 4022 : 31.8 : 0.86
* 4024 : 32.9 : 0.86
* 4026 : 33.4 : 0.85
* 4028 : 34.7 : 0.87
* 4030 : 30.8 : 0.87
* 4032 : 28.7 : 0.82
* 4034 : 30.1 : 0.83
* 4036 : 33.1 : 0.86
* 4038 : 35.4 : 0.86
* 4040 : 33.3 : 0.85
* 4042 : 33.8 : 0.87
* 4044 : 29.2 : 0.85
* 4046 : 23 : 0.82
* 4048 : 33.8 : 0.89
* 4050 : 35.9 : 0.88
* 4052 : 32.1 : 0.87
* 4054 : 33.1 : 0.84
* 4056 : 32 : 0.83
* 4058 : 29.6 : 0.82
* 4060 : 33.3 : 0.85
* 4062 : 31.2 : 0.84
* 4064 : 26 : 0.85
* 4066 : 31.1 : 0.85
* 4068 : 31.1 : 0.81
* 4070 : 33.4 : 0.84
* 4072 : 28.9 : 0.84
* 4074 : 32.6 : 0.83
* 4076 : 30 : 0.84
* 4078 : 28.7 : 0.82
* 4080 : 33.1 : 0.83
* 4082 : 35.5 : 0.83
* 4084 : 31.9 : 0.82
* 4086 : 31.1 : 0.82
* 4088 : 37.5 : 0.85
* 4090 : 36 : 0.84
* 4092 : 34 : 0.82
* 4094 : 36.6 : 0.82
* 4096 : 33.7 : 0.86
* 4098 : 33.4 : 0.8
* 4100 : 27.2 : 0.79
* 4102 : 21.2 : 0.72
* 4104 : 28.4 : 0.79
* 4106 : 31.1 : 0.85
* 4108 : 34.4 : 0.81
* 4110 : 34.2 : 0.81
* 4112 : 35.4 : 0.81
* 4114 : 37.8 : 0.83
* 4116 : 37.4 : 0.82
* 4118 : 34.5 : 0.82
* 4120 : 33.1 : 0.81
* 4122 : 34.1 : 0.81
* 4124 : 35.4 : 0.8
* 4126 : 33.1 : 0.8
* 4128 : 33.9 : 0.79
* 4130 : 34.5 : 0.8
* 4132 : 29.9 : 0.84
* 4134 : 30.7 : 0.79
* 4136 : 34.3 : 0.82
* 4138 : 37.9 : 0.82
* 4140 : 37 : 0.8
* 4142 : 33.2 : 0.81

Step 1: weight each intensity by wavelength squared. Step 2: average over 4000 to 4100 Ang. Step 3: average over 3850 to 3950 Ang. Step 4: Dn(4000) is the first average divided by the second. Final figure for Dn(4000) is 1.60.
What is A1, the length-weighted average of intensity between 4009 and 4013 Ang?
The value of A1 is 34.6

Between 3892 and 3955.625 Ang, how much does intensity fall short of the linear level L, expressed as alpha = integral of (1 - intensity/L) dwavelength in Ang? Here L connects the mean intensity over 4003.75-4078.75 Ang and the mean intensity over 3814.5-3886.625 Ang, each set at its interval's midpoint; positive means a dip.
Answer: 7.0 Ang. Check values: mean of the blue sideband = 20.8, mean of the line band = 22.1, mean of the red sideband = 31.8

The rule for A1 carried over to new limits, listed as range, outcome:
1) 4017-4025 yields 32.6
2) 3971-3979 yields 21.7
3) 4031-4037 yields 30.6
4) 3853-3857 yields 22.9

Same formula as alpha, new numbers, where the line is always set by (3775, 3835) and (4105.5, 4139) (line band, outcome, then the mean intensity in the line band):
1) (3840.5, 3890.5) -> 6.1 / 22.5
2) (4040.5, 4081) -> 1.3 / 31.1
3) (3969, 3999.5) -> 2.8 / 27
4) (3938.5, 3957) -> 3.0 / 23.8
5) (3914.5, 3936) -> 7.6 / 17.8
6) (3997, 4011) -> -0.8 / 31.9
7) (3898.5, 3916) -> 0.5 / 26.3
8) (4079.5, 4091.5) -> -0.4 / 34.2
